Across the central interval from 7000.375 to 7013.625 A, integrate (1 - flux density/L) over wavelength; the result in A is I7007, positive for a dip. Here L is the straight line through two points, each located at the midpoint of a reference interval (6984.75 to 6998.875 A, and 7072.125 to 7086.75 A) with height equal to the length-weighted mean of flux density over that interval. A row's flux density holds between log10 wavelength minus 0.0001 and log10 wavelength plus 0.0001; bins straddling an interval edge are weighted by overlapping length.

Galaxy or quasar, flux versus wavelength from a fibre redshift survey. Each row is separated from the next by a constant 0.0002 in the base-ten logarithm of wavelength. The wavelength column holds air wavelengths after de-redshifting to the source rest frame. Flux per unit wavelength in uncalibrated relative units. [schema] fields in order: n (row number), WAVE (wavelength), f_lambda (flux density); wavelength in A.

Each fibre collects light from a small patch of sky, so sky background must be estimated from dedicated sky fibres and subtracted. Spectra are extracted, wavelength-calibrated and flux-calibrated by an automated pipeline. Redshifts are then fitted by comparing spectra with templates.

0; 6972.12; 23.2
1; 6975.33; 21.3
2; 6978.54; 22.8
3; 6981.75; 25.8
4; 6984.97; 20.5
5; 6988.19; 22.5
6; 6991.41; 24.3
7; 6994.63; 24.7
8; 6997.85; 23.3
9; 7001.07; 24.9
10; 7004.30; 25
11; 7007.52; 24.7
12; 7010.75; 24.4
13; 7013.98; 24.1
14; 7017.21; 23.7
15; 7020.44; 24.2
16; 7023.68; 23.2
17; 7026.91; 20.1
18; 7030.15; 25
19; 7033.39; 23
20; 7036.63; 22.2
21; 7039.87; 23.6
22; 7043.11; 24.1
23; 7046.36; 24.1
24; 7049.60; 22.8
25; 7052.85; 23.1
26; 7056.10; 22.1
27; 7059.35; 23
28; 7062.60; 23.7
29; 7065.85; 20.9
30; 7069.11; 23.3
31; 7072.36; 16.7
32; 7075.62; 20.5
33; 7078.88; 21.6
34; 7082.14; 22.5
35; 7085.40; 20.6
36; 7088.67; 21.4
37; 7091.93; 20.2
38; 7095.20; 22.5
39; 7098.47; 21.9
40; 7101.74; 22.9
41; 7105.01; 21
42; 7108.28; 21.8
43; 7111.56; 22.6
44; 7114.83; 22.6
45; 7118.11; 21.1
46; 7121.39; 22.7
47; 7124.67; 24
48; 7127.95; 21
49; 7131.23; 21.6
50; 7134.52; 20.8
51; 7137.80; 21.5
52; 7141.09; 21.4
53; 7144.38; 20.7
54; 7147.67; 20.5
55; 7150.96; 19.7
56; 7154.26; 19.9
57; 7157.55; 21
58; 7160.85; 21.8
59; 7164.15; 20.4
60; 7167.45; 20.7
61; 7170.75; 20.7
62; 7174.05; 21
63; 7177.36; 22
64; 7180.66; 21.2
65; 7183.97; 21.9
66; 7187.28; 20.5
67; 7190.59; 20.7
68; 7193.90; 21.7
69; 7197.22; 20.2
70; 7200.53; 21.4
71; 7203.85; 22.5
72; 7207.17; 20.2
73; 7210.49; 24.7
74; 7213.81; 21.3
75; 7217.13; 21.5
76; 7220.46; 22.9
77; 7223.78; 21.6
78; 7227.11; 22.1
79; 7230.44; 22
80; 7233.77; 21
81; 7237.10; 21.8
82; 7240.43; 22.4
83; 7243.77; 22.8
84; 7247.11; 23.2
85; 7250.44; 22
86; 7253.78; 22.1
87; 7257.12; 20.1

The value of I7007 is -1.1 A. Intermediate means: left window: 23.3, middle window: 24.7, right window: 20.7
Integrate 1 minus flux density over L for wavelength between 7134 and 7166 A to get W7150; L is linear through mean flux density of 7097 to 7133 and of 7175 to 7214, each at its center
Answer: 1.6 A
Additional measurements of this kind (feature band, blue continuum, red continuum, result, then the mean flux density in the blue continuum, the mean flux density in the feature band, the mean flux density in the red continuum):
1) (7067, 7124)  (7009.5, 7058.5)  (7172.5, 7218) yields 2.62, 23.3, 21.6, 21.5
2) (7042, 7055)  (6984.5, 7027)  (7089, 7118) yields -0.29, 23.7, 23.4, 21.9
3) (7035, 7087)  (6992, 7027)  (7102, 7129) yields 2.15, 24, 22.2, 22.2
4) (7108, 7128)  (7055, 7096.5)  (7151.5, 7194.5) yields -1.07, 21.4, 22.4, 21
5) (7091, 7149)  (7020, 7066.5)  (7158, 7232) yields 1.33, 23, 21.7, 21.5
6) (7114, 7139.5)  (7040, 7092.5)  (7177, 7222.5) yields -0.08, 22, 21.9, 21.6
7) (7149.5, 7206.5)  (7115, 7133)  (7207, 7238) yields 2.68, 22.1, 21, 22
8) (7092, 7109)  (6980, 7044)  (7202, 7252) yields 0.86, 23.7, 21.9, 22.1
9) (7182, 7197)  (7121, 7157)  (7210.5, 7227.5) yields 0.47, 21.2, 21.1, 22.1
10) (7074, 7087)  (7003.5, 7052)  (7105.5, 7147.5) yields 0.75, 23.6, 21.3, 21.7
